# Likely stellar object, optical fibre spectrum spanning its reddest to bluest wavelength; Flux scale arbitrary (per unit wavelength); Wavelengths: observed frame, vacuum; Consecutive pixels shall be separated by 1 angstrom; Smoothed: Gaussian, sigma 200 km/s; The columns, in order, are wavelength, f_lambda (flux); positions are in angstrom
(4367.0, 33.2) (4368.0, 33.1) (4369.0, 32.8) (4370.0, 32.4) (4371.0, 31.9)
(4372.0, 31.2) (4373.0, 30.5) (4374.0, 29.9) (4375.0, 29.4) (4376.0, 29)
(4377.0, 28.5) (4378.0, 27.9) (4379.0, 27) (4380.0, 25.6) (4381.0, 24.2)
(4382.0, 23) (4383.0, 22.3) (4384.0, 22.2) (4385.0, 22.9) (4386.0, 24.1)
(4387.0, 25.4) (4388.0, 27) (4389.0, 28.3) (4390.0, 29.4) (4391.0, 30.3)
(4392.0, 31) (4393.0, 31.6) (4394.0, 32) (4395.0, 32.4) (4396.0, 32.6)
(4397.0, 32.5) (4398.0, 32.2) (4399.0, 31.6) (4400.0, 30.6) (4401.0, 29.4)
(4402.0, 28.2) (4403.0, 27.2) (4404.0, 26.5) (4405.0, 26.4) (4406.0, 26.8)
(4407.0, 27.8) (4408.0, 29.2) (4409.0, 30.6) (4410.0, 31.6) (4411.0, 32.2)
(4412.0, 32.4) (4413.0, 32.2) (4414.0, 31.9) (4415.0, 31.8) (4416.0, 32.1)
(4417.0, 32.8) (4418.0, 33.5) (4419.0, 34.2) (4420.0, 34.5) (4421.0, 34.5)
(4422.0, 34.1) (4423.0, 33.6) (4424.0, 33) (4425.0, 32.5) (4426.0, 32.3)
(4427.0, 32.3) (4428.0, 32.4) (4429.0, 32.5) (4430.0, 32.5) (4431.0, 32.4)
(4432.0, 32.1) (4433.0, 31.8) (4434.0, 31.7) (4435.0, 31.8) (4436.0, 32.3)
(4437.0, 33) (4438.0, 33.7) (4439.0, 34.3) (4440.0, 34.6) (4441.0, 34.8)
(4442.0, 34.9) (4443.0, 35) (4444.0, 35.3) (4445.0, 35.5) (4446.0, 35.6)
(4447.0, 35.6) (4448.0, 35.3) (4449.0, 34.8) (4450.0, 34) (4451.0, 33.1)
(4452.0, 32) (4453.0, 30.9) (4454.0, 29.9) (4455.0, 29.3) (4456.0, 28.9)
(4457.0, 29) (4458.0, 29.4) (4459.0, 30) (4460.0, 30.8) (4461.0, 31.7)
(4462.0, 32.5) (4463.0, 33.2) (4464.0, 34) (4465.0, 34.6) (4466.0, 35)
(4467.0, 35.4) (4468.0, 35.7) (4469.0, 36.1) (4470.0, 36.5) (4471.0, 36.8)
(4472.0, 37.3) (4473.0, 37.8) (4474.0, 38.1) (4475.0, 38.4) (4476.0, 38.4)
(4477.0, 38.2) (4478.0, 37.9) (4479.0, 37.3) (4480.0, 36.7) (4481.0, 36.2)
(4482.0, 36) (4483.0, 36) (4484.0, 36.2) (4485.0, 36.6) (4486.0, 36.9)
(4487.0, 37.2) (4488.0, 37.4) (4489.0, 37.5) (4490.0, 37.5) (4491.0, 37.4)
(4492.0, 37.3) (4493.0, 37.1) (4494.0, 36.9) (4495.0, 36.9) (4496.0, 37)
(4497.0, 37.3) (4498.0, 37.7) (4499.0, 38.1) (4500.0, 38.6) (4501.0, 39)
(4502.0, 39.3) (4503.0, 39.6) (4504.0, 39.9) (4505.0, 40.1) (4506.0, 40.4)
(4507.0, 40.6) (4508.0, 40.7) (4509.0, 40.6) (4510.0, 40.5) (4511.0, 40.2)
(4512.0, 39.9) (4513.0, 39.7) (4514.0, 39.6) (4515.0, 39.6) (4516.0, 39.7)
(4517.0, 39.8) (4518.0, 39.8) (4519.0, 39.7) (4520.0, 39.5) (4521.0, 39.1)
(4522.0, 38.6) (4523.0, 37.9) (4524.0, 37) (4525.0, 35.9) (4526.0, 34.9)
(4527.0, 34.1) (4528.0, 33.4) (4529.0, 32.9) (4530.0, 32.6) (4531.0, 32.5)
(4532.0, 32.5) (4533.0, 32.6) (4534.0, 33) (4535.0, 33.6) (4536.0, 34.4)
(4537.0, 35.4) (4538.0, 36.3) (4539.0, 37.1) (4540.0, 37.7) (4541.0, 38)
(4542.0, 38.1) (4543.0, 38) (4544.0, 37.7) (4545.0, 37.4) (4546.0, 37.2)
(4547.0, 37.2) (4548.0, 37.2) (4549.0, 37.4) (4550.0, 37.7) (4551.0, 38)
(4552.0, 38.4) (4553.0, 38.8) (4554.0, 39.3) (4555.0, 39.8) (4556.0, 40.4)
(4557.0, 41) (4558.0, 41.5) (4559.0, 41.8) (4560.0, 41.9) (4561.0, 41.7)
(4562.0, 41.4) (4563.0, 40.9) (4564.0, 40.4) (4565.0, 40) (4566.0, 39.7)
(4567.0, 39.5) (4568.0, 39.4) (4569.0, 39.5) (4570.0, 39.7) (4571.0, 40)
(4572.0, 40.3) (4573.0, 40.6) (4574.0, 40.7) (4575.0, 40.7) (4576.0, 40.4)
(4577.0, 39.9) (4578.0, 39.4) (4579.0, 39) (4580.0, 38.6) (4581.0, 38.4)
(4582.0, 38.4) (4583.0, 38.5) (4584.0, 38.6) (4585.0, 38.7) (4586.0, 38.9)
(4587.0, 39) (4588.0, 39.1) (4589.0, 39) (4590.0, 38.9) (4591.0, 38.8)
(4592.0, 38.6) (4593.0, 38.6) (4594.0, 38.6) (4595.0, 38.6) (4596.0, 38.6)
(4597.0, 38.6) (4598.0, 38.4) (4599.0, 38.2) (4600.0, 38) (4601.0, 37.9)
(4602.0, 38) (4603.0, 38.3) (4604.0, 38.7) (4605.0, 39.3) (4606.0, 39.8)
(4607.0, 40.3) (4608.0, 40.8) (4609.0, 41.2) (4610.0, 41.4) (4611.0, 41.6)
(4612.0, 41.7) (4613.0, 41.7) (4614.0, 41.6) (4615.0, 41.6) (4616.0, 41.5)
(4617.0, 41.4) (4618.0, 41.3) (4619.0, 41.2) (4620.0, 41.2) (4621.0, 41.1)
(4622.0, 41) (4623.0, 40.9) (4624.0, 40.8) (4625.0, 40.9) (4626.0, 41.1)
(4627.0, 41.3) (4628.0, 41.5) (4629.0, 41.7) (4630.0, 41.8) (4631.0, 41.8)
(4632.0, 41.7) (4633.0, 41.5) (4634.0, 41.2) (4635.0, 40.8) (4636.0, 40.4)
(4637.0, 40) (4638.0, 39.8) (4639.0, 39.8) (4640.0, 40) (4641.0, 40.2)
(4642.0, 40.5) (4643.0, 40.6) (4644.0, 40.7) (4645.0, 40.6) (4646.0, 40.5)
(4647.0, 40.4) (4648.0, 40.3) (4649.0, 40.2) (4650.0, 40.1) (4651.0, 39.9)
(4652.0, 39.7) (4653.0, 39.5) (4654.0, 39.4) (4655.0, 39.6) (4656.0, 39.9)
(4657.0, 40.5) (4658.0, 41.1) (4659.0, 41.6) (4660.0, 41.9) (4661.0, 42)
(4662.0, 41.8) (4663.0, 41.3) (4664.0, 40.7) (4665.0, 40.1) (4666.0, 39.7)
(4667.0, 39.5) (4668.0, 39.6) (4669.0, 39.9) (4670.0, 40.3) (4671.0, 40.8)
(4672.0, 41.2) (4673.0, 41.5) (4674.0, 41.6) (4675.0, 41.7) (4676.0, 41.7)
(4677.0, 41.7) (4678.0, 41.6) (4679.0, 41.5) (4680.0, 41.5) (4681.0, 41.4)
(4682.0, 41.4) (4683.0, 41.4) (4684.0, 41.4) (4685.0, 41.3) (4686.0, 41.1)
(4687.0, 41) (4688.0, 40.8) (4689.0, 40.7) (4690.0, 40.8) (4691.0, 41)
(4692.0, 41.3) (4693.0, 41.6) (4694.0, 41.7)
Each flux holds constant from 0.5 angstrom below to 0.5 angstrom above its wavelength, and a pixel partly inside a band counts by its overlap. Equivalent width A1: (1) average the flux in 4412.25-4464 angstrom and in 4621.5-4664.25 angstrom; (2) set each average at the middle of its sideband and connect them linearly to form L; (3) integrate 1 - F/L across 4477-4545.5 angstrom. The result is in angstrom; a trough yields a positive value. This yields -3.5 angstrom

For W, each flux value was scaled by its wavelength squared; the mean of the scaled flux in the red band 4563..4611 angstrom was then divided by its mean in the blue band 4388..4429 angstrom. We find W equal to 1.36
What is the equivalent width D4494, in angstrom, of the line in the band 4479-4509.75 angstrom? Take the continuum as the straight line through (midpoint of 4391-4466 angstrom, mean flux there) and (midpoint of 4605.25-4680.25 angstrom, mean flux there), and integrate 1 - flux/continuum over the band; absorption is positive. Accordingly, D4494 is -2.8 angstrom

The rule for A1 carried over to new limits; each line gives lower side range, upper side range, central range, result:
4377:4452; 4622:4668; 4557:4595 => -1.96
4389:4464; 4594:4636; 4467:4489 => -1.75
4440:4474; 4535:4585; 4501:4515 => -1.42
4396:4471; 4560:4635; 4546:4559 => -0.33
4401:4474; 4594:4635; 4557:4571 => -0.86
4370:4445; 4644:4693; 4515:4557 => -1.50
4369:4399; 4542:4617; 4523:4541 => 1.06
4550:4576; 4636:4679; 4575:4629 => 0.70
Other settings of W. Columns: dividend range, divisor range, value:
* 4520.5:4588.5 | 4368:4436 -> 1.35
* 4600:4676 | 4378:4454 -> 1.44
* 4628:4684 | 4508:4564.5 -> 1.13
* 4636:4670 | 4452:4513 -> 1.19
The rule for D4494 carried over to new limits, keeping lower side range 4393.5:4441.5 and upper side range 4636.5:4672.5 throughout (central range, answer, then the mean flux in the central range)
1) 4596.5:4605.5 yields 0.02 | 38.4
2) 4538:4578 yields -2.66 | 39.4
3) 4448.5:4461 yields 0.80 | 31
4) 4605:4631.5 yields -1.45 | 41.2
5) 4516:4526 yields -0.82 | 38.5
